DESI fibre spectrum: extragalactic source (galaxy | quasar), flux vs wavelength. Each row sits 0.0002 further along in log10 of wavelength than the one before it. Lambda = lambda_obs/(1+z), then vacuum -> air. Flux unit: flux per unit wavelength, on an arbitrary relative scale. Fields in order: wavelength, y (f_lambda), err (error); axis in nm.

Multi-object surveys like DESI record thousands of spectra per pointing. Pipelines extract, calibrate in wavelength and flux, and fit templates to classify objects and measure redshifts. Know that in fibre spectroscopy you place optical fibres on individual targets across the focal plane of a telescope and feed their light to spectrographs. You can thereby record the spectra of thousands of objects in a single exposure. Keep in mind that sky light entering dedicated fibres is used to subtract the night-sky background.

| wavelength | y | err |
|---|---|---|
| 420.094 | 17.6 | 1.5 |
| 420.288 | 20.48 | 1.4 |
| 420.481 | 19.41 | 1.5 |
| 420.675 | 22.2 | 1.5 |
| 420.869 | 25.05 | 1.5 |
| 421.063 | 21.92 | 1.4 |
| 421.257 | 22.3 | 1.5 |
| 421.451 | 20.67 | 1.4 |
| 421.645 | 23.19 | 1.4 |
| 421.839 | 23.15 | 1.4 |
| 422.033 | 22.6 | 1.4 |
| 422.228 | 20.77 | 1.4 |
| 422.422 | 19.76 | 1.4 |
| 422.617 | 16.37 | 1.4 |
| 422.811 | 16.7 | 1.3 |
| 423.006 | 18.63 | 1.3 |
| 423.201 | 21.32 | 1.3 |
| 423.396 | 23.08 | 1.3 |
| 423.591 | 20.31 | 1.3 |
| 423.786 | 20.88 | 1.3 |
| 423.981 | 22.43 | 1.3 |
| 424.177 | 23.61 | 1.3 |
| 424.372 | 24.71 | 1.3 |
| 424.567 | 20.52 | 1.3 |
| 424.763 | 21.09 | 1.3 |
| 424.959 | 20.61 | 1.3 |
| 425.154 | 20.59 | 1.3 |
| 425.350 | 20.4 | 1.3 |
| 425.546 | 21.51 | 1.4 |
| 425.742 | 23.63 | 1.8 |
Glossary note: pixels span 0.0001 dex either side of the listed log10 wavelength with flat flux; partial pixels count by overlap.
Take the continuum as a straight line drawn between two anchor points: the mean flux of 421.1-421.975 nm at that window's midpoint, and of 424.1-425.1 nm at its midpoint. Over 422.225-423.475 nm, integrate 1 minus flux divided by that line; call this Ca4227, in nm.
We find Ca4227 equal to 0.16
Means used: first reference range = 22.3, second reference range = 22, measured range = 19.4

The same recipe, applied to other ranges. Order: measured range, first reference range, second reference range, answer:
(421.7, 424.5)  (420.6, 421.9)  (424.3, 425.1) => 0.128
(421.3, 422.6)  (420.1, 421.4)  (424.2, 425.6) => 0.008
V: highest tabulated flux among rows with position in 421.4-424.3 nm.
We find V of 23.61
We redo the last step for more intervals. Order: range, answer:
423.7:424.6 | 24.71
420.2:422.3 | 25.05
